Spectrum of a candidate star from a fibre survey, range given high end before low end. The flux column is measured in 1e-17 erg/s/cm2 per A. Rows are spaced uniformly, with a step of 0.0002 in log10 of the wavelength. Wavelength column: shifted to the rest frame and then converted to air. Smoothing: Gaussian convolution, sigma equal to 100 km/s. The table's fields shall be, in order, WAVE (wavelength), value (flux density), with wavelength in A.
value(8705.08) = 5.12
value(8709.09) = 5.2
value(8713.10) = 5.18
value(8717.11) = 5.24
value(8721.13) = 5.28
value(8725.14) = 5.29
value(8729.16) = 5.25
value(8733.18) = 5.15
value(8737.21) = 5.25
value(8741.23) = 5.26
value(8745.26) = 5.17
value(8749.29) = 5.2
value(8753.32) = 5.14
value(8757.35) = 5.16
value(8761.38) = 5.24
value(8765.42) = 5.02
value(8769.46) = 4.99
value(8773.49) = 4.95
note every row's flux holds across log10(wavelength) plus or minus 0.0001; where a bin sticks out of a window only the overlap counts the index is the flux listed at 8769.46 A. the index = 4.99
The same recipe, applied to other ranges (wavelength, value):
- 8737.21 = 5.25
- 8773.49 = 4.95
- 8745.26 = 5.17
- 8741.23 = 5.26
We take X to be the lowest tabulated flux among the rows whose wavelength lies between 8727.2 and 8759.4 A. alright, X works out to 5.14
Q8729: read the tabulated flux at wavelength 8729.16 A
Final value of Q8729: 5.25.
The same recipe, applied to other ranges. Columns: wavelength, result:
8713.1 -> 5.18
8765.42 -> 5.02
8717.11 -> 5.24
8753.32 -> 5.14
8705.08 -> 5.12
